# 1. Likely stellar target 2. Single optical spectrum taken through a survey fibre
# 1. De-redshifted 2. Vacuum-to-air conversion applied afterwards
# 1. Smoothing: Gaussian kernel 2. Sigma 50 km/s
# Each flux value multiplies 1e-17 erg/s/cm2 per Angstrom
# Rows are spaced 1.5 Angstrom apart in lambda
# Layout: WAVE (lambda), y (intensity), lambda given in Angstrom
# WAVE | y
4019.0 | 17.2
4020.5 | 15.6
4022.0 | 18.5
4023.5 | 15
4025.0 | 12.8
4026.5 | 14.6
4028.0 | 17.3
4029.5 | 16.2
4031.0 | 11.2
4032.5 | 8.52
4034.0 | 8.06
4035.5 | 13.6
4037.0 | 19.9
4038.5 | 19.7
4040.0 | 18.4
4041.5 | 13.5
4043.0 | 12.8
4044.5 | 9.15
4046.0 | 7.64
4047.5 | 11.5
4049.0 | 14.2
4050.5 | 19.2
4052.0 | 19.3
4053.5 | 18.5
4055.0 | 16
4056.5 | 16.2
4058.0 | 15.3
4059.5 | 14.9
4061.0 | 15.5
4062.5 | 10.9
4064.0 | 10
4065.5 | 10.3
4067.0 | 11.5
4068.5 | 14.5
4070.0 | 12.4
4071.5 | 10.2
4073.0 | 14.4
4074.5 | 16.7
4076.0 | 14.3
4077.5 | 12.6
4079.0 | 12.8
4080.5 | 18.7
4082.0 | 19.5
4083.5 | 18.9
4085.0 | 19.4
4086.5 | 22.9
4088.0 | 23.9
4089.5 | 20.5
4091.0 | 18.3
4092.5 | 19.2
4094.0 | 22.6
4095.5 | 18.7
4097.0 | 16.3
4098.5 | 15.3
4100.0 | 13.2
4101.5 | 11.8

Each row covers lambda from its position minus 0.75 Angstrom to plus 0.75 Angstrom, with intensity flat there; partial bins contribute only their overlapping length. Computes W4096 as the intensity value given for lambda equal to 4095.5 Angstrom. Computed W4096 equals 18.7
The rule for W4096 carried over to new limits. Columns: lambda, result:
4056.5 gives 16.2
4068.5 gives 14.5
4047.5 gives 11.5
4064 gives 10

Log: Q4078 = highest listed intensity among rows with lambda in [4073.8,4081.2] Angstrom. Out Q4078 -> 18.7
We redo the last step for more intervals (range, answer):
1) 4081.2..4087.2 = 22.9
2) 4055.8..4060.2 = 16.2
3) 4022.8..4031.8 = 17.3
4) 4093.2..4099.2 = 22.6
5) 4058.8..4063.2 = 15.5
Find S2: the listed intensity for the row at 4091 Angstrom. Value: 18.3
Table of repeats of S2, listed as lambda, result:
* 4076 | 14.3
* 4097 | 16.3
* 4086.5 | 22.9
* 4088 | 23.9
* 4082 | 19.5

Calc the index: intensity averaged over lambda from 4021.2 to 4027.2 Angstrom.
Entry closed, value 15.2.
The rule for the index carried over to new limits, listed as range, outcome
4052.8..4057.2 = 16.9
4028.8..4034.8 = 11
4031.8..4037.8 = 12.6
